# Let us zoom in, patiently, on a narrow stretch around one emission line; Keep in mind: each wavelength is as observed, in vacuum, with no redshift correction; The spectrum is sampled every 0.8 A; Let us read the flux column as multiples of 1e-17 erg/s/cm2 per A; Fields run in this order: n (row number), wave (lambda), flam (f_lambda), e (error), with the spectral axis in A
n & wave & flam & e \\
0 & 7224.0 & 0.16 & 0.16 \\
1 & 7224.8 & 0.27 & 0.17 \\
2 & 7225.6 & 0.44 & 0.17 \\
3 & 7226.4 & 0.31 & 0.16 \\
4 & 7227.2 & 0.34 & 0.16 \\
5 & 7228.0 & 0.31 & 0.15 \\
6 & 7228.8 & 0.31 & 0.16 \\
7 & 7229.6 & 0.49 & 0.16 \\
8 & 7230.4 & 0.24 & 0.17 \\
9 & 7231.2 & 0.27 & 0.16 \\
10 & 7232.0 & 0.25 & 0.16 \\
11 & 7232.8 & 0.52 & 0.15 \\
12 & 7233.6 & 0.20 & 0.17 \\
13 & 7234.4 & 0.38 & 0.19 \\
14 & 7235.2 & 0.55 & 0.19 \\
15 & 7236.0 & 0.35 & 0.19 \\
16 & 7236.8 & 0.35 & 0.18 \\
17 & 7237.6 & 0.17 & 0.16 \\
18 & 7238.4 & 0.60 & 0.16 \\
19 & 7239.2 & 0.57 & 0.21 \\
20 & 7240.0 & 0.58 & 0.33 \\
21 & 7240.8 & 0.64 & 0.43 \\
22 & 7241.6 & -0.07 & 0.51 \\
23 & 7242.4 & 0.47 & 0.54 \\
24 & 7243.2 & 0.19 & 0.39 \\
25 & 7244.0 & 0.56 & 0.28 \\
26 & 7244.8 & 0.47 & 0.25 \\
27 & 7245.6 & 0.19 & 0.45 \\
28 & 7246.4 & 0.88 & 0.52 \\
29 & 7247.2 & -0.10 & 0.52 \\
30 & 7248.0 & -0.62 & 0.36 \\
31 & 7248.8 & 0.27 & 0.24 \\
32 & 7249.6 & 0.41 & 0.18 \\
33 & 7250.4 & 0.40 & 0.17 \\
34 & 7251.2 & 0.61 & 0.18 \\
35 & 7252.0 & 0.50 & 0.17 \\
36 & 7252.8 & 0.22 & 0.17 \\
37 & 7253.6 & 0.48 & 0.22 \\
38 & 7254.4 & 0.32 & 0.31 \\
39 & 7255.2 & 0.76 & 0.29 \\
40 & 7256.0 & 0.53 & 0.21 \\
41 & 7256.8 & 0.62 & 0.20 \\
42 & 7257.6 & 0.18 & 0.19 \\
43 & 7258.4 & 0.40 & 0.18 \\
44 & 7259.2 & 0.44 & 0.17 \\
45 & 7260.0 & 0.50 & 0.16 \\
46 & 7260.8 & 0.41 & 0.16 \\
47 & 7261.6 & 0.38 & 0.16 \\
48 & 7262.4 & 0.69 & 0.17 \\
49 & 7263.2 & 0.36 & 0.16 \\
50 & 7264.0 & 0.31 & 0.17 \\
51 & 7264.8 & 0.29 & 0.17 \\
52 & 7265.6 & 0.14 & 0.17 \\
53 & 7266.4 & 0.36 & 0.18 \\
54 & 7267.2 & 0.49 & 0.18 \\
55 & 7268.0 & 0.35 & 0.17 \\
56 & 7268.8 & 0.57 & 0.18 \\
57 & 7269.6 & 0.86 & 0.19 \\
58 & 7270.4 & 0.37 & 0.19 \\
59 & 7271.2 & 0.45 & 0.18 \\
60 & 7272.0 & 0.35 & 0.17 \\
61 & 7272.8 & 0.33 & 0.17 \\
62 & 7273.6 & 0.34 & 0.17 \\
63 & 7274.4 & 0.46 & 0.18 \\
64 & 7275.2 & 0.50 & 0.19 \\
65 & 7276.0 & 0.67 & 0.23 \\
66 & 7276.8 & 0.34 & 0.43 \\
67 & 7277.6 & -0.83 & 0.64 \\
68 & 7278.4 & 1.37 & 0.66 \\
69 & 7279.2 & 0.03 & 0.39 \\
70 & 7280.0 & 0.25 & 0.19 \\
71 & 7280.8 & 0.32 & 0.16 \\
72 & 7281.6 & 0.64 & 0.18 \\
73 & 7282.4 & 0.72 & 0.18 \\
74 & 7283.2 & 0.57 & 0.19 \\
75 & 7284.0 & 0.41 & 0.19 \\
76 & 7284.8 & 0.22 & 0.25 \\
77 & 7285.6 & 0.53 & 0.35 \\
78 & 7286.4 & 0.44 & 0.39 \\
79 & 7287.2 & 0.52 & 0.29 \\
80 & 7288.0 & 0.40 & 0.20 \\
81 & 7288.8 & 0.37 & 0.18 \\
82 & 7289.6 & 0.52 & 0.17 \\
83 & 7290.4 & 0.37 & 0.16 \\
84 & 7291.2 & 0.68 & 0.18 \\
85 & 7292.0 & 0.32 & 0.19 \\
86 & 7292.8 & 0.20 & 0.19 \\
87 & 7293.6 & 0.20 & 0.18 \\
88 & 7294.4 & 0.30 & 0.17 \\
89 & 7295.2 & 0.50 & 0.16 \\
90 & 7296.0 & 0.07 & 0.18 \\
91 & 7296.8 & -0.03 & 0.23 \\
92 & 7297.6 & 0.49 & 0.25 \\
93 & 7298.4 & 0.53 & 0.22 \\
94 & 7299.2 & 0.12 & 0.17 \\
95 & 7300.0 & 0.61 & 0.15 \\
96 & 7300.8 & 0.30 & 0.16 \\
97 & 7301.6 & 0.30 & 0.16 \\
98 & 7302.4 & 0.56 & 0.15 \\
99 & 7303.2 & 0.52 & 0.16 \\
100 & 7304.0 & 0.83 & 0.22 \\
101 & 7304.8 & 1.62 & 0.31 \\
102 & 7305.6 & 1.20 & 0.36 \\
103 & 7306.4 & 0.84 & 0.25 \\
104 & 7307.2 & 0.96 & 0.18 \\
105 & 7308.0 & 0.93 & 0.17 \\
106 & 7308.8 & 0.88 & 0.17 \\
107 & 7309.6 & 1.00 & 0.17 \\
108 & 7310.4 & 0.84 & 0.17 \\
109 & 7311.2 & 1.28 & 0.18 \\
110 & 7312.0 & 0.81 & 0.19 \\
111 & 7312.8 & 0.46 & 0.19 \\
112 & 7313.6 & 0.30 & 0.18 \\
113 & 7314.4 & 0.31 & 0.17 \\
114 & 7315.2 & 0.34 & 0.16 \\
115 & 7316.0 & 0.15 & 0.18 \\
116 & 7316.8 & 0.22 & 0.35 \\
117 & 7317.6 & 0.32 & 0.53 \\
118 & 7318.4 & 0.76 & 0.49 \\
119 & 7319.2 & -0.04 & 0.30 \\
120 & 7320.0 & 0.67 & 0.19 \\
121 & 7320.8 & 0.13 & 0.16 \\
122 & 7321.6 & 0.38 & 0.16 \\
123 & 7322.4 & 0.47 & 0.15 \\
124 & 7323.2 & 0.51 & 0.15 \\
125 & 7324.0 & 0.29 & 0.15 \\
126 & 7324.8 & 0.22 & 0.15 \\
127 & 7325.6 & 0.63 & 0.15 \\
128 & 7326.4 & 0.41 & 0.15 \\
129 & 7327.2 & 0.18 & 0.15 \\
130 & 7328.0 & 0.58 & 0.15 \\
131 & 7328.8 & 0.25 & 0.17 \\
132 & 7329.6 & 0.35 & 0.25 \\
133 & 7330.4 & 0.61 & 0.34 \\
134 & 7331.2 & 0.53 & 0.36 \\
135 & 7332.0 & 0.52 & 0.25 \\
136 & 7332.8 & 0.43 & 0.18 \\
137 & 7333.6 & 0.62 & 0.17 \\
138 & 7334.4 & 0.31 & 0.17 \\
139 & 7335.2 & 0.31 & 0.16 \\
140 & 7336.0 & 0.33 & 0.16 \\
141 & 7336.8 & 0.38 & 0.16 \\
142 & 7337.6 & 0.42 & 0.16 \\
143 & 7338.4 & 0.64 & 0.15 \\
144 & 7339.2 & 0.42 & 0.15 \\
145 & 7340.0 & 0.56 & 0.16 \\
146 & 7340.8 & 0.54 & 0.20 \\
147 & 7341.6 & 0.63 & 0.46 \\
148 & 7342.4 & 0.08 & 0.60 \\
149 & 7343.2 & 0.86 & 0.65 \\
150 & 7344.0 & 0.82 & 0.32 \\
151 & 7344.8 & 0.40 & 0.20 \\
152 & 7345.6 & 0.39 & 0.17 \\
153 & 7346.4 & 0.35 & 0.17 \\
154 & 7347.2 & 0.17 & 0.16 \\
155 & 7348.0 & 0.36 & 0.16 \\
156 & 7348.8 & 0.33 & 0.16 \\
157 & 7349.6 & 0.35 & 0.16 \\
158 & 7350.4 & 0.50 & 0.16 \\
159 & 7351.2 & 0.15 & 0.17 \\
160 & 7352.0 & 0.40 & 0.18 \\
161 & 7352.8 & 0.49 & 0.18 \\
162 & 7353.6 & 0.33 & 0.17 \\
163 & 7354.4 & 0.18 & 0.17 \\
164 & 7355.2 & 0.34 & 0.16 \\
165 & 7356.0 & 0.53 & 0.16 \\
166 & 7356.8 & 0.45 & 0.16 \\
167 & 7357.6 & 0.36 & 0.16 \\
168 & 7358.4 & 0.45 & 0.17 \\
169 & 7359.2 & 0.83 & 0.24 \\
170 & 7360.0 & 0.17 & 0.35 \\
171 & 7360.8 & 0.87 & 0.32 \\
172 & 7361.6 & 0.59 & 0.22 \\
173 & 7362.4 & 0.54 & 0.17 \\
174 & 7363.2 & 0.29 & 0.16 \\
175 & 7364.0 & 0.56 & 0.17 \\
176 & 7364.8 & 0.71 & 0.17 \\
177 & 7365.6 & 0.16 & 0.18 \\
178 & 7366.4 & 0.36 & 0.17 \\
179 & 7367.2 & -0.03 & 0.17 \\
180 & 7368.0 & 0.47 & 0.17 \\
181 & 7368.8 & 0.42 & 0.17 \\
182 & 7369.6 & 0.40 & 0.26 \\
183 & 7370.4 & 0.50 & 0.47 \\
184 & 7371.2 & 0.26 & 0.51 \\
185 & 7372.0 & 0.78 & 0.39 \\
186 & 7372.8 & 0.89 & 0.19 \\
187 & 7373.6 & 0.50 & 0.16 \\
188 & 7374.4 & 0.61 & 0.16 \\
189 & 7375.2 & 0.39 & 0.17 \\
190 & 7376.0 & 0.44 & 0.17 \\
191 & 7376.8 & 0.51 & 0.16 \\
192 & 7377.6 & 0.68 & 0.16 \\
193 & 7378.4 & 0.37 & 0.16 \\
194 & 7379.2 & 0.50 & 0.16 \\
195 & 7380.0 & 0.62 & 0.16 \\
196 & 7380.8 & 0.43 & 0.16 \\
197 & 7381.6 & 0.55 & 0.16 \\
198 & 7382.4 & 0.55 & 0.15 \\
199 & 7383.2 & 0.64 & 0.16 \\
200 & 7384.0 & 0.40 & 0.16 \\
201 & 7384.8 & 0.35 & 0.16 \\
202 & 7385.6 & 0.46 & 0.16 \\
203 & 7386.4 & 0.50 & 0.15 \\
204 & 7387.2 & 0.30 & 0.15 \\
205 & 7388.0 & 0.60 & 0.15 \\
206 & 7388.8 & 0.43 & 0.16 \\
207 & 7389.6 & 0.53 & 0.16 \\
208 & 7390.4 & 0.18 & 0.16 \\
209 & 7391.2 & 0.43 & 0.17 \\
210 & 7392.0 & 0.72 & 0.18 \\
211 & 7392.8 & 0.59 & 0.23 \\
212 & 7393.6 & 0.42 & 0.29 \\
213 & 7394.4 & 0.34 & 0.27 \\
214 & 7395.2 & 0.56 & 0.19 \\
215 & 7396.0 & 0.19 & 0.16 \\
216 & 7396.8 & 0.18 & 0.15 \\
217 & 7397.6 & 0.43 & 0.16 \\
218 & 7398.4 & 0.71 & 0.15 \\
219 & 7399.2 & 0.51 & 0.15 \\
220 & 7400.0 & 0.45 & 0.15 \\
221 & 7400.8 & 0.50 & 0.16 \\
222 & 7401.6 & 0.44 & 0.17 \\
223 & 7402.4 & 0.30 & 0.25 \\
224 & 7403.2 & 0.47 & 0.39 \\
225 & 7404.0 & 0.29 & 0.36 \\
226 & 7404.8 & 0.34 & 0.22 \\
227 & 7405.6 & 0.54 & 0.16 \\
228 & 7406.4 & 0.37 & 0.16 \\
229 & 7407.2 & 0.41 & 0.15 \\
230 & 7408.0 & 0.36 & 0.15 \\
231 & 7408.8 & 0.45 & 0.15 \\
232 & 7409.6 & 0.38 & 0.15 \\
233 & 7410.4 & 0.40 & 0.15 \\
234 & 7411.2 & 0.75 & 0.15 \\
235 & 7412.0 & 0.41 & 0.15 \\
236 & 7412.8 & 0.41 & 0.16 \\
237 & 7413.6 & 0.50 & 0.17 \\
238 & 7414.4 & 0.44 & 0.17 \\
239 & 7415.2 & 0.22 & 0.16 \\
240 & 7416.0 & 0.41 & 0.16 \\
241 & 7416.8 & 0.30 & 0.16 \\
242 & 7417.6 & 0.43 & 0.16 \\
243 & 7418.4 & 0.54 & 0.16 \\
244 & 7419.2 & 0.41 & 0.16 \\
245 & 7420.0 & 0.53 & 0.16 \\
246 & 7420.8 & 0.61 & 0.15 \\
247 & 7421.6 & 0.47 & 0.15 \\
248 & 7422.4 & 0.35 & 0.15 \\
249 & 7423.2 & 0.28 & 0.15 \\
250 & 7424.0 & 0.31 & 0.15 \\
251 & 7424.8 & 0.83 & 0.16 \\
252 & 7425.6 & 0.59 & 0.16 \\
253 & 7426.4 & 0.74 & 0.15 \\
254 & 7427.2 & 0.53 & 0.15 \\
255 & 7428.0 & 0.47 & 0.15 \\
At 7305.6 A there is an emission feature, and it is H-beta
